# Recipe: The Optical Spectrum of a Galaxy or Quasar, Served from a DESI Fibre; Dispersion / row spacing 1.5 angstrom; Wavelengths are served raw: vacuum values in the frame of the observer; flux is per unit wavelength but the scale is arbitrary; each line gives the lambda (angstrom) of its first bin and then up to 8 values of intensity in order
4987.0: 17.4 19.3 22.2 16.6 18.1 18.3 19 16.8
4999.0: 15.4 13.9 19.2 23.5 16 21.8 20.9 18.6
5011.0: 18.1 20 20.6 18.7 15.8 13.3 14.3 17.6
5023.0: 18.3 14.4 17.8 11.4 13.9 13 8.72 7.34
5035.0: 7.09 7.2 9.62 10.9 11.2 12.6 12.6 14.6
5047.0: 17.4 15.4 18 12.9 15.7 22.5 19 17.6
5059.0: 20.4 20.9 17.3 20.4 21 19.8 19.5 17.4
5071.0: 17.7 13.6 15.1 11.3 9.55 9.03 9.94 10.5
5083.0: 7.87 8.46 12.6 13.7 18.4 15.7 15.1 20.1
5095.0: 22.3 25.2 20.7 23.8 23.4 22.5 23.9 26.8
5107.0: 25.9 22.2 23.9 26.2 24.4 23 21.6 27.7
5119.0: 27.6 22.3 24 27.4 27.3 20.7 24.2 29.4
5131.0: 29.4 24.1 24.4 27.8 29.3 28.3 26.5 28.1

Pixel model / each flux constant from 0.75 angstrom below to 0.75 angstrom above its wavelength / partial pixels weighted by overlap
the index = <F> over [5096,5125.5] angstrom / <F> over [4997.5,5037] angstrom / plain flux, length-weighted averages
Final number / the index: 1.6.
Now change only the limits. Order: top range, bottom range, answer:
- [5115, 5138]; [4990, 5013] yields 1.39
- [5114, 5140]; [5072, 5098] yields 1.82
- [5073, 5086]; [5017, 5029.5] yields 0.69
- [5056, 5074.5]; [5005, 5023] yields 1.02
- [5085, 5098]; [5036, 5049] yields 1.44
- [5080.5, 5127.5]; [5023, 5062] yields 1.48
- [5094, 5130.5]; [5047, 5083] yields 1.51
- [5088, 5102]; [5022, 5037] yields 1.69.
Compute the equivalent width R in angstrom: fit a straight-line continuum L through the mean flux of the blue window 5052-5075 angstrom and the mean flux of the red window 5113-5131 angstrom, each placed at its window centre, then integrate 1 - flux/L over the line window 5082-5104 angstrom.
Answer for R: 4.0 angstrom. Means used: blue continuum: 18.4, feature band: 18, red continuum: 25.2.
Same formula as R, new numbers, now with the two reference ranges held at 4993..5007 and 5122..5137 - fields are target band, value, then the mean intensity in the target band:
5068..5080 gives 4.8 angstrom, 13.5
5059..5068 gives 0.9 angstrom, 19.9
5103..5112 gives 0.0 angstrom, 24.7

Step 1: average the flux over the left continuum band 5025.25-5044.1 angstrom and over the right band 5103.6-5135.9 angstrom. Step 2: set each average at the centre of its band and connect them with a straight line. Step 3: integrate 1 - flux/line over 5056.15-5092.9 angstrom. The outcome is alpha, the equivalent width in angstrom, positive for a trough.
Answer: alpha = 4.1 angstrom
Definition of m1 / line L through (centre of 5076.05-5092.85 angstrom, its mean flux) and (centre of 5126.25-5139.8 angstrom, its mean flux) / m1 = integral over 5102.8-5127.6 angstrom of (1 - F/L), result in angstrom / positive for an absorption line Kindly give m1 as -4.28 angstrom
